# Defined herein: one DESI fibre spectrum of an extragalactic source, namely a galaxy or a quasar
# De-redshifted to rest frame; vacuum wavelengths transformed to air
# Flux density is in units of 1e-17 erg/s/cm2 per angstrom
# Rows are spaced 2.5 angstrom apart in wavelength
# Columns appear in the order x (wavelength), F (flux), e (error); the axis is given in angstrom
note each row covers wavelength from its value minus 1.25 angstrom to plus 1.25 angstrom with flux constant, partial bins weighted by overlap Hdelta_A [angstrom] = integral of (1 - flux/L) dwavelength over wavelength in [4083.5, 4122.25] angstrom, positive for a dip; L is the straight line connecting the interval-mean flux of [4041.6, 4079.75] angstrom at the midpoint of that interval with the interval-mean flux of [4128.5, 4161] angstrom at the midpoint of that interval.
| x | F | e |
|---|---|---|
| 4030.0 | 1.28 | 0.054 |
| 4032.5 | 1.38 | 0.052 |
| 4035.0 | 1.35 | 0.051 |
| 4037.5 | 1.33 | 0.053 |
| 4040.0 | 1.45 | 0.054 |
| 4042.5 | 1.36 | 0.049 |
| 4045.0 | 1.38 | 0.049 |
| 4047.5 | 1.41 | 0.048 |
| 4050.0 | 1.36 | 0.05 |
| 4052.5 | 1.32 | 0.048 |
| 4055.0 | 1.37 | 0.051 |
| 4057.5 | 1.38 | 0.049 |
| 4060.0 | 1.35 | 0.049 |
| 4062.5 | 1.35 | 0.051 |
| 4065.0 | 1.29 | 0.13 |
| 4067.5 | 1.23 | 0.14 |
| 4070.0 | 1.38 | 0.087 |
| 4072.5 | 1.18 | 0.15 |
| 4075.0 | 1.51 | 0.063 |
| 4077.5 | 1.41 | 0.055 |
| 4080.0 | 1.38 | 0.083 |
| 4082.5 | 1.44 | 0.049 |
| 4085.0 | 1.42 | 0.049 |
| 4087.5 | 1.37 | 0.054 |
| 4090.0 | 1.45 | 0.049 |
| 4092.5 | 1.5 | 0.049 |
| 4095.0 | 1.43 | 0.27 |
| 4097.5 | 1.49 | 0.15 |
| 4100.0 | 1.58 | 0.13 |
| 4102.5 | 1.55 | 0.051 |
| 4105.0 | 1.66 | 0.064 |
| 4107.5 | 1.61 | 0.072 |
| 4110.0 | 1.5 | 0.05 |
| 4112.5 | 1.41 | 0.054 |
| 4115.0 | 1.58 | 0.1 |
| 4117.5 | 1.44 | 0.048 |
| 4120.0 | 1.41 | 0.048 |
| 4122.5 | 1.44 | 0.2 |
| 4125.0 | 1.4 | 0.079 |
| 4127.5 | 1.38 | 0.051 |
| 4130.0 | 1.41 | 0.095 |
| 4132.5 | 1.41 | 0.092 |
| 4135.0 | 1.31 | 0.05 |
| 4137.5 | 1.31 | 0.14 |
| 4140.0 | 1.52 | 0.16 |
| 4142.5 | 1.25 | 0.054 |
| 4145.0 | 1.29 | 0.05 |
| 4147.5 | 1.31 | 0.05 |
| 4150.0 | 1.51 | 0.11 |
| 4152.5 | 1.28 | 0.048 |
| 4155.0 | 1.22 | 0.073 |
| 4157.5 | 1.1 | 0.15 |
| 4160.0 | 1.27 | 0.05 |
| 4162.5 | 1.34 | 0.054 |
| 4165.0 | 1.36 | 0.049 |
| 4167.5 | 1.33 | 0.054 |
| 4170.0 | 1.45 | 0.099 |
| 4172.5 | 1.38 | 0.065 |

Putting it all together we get -4.5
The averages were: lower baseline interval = 1.35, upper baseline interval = 1.32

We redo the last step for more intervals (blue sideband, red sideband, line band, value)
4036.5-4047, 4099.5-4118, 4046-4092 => 2.5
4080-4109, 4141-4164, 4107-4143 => -1.0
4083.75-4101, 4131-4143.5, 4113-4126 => -0.5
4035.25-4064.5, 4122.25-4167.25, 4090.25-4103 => -1.4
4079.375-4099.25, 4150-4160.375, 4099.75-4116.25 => -2.0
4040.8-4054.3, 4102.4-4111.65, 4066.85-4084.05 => 1.2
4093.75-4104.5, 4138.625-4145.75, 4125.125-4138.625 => 0.3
